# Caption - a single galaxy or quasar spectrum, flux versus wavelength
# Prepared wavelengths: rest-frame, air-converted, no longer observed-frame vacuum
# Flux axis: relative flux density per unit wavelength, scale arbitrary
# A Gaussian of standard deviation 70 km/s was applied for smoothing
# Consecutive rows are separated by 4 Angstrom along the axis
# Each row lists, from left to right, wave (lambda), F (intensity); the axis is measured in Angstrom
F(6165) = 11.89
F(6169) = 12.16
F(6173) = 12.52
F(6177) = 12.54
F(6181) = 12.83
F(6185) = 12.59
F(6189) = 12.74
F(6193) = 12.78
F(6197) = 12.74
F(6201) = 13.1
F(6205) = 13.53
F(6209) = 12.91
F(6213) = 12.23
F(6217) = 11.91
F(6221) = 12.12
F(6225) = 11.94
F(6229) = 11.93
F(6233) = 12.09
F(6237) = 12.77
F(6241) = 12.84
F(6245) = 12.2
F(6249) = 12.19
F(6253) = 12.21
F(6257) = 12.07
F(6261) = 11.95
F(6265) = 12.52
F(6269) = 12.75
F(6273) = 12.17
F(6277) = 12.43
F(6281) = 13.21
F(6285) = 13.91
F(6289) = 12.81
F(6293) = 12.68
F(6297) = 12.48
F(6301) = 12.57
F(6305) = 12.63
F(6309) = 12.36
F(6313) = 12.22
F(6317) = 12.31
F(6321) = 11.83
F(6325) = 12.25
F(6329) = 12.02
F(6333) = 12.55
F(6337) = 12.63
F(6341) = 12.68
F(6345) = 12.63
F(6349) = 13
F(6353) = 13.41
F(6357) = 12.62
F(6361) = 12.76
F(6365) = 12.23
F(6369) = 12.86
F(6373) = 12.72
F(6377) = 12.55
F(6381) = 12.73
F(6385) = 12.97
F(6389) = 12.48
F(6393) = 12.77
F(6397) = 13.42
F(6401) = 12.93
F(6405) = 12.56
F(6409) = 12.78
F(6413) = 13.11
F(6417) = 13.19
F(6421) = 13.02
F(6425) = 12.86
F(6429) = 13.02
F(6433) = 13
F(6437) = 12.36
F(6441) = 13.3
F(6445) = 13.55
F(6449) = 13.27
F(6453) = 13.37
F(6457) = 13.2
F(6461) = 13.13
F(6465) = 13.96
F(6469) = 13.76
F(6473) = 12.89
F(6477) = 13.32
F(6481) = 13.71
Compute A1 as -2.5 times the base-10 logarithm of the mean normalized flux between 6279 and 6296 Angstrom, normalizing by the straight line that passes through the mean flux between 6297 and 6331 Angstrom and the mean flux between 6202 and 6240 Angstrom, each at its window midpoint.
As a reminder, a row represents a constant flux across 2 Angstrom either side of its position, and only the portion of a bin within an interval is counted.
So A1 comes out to -0.068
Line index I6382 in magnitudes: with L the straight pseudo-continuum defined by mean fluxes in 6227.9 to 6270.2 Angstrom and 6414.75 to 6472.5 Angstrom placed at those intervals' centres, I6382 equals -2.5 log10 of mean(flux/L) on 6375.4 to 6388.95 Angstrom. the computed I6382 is 0.018 mag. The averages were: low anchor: 12.3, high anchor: 13.2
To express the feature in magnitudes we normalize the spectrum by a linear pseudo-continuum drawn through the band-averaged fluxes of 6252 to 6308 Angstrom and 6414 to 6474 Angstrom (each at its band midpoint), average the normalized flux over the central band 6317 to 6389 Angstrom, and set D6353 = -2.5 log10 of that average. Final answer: 0.023 mag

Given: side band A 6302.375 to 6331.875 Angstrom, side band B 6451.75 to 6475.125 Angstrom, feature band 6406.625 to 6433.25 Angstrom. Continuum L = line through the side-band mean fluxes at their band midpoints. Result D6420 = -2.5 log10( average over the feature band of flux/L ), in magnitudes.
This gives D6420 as 0.00 mag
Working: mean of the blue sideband 12.2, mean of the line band 13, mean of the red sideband 13.4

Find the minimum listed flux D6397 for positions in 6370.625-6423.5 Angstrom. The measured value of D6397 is 12.48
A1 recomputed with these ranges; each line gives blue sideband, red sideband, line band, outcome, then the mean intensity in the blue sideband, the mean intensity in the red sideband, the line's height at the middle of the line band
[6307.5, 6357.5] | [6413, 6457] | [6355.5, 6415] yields 0.00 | 12.5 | 13.1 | 12.8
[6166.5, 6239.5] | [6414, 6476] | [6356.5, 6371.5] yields 0.03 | 12.5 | 13.2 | 13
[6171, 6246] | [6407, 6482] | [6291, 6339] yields 0.04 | 12.5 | 13.2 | 12.8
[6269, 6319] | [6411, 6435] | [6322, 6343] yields 0.03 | 12.7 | 13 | 12.8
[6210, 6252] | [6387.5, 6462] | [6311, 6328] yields 0.04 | 12.2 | 13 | 12.6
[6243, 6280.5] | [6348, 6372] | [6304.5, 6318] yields 0.02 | 12.3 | 12.8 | 12.6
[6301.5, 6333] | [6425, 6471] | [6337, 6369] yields -0.02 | 12.3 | 13.2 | 12.5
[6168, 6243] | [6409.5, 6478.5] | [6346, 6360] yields 0.00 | 12.5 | 13.2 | 12.9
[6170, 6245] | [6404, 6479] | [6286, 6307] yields 0.01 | 12.5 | 13.1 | 12.8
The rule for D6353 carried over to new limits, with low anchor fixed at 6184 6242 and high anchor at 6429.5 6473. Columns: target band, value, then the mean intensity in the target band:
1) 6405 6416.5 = 0.02 mag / 12.9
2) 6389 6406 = 0.02 mag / 12.9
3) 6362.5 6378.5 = 0.04 mag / 12.6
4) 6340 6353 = 0.01 mag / 12.9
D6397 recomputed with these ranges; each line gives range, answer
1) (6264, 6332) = 11.83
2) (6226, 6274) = 11.93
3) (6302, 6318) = 12.22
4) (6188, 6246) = 11.91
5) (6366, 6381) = 12.55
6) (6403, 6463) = 12.36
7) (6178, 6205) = 12.59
